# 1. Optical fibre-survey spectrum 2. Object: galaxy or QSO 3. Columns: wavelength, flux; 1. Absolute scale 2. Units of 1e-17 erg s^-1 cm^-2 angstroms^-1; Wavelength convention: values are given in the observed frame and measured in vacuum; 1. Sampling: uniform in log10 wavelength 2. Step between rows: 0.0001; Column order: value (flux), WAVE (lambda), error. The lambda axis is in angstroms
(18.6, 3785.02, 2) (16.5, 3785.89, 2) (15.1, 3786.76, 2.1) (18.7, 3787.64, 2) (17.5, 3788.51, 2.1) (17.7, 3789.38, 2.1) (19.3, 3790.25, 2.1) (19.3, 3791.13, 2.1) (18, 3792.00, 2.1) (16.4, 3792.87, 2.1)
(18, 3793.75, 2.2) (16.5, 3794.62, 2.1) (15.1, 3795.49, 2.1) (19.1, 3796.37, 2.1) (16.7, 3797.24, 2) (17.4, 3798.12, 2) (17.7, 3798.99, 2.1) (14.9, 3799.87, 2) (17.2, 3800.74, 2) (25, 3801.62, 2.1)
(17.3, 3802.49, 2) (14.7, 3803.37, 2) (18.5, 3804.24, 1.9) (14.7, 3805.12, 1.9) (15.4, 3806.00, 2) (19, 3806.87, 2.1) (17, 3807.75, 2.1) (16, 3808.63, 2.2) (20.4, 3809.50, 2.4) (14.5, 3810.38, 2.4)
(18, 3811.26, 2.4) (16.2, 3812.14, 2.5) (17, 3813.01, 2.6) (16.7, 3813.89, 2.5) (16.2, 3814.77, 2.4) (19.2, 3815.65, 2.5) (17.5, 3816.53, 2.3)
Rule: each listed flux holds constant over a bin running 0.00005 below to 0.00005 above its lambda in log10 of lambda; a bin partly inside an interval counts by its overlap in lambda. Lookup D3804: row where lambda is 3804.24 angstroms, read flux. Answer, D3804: 18.5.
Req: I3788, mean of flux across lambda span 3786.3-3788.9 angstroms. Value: 17.1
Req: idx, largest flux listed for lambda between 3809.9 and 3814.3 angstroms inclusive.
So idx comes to 18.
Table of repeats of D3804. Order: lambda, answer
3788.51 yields 17.5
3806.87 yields 19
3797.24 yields 16.7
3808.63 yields 16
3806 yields 15.4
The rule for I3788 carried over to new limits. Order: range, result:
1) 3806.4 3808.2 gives 17.9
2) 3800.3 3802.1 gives 21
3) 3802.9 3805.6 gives 15.9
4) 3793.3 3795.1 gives 17.2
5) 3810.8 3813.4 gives 17.1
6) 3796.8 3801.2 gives 16.8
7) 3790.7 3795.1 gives 17.6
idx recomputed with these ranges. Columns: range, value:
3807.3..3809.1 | 17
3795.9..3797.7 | 19.1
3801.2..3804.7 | 25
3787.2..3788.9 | 18.7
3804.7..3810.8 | 20.4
